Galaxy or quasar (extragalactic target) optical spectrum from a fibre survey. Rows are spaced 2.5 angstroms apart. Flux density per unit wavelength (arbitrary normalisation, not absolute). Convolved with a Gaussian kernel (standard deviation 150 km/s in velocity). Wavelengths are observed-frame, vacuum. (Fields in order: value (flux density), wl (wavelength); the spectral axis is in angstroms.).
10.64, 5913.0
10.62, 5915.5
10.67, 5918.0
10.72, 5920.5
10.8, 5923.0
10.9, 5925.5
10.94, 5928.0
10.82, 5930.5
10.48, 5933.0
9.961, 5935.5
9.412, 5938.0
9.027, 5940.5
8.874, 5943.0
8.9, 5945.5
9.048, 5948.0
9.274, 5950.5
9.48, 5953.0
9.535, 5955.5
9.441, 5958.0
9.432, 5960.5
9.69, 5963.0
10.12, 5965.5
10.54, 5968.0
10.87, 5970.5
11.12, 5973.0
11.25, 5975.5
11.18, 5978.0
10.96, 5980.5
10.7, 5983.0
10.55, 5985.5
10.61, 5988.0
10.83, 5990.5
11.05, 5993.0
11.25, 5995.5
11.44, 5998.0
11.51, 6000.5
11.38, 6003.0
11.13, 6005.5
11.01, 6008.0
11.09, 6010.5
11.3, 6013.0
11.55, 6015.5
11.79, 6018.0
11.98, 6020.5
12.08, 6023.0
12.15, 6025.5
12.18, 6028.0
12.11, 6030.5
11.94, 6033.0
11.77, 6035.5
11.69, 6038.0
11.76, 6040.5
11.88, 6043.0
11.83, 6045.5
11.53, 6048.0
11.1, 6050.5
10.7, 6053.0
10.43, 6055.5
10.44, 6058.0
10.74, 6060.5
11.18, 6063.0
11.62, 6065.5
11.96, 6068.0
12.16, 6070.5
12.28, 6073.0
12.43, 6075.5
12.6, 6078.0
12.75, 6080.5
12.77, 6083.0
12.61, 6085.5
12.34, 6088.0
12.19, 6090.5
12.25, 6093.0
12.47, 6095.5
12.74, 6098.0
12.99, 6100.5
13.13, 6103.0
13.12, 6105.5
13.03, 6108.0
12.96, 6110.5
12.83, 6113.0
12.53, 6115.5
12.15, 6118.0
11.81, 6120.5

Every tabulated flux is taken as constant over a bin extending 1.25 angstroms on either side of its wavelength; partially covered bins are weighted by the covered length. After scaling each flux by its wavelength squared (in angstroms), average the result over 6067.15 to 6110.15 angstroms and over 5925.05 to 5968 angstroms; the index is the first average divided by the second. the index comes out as 1.36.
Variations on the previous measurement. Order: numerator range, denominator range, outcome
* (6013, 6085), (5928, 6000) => 1.18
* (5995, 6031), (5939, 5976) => 1.21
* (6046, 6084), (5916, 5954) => 1.22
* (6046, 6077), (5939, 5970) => 1.25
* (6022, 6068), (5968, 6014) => 1.06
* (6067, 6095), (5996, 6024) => 1.11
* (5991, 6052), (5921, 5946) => 1.19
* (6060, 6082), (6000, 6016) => 1.09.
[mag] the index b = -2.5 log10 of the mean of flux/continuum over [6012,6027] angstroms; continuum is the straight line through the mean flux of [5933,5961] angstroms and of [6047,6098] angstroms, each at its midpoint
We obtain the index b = -0.10 mag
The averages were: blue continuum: 9.36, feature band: 11.8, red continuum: 11.9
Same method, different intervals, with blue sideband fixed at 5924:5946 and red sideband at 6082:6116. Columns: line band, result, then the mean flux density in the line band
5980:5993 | 0.008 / 10.7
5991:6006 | -0.024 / 11.3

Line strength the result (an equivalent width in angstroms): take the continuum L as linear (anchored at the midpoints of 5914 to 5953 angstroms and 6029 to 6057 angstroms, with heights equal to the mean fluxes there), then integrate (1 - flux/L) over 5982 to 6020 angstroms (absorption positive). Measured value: -0.8 angstroms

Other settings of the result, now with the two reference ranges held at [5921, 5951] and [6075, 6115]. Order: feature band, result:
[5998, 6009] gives -0.2 angstroms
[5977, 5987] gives -0.1 angstroms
